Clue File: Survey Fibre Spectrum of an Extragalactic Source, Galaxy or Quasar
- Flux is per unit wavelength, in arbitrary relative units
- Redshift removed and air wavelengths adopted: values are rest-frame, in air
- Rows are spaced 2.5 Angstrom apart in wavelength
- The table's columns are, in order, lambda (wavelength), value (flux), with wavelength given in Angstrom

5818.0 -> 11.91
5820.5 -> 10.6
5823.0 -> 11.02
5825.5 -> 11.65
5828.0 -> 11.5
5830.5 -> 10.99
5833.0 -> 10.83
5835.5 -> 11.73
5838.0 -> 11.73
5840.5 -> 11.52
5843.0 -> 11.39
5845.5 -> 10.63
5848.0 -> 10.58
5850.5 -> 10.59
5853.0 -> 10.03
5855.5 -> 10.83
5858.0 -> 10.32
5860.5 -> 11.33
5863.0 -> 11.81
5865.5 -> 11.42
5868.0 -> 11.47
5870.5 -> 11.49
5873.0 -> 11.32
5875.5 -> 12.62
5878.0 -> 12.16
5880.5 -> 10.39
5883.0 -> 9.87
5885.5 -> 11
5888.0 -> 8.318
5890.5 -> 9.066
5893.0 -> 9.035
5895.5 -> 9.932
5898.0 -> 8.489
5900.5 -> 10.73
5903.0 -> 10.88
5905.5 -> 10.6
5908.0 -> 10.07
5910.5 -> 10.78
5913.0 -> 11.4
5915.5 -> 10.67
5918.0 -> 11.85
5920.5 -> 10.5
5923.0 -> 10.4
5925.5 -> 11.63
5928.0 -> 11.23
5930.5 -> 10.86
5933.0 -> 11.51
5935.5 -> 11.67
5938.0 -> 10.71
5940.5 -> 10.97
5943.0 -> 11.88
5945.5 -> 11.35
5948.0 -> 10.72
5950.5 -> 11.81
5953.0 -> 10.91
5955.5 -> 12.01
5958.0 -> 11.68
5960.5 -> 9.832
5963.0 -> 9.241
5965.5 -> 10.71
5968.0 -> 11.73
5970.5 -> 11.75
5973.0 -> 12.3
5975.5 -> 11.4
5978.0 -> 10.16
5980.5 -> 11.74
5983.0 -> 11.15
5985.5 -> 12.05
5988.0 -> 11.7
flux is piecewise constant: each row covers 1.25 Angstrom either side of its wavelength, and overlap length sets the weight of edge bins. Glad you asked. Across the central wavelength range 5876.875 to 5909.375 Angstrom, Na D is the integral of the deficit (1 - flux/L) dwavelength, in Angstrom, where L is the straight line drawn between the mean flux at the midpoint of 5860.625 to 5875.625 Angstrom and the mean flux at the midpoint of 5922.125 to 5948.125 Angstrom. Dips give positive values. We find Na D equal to 4.01 Angstrom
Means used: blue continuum 11.6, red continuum 11.2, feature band 10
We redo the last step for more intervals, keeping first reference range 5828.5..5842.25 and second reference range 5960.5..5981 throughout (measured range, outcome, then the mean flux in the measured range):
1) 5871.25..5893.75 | 1.6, 10.5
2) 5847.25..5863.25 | 0.8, 10.7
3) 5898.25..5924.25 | 1.1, 10.7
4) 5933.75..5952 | -0.3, 11.3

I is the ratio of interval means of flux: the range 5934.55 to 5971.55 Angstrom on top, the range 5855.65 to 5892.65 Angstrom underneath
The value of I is 1.03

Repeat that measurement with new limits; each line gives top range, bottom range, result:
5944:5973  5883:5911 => 1.13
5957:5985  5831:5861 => 1.01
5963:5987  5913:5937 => 1.02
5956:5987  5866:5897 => 1.06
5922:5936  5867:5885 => 0.99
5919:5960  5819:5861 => 1.02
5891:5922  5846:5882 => 0.93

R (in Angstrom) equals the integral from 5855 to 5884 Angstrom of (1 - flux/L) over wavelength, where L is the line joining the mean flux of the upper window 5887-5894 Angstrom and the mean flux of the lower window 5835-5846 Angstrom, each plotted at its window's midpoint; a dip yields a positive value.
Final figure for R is -4.0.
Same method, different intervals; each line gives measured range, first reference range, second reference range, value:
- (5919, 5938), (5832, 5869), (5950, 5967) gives -0.3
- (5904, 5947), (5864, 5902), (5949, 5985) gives -0.8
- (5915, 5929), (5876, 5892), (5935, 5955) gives -0.2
